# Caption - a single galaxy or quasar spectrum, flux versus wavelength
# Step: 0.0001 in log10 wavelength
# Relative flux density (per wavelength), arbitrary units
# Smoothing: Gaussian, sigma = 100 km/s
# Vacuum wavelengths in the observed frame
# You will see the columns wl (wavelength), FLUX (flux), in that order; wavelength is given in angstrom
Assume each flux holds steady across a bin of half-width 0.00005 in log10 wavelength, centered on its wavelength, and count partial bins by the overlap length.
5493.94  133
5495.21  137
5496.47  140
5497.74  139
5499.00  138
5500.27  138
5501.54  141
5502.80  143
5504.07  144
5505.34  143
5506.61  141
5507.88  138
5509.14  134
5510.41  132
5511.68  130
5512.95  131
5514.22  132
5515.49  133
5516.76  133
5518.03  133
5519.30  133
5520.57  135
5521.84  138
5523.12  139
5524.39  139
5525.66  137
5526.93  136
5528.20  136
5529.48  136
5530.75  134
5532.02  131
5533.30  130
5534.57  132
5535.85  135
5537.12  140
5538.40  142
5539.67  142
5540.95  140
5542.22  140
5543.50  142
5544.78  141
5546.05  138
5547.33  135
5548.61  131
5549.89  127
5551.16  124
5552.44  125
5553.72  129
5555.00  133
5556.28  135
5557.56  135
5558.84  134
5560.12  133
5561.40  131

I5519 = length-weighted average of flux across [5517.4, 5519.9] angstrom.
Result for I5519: 133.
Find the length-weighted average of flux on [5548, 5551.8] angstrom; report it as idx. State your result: 127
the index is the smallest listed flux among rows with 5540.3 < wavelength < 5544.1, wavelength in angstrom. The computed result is 140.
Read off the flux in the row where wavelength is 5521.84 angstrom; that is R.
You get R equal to 138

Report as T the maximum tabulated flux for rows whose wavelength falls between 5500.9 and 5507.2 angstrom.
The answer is 144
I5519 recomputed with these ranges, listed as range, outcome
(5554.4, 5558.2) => 134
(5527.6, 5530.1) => 136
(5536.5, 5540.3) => 141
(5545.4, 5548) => 137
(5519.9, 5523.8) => 137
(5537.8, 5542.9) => 141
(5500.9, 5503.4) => 142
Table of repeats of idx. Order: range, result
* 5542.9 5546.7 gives 140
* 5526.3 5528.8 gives 136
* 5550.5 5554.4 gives 126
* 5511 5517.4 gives 132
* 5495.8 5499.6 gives 139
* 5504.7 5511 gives 138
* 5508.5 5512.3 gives 132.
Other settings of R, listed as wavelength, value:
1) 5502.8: 143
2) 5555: 133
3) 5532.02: 131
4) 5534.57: 132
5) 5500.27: 138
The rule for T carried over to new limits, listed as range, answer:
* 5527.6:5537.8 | 140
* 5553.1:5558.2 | 135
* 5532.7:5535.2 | 132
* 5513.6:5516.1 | 133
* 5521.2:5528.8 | 139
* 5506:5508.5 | 141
